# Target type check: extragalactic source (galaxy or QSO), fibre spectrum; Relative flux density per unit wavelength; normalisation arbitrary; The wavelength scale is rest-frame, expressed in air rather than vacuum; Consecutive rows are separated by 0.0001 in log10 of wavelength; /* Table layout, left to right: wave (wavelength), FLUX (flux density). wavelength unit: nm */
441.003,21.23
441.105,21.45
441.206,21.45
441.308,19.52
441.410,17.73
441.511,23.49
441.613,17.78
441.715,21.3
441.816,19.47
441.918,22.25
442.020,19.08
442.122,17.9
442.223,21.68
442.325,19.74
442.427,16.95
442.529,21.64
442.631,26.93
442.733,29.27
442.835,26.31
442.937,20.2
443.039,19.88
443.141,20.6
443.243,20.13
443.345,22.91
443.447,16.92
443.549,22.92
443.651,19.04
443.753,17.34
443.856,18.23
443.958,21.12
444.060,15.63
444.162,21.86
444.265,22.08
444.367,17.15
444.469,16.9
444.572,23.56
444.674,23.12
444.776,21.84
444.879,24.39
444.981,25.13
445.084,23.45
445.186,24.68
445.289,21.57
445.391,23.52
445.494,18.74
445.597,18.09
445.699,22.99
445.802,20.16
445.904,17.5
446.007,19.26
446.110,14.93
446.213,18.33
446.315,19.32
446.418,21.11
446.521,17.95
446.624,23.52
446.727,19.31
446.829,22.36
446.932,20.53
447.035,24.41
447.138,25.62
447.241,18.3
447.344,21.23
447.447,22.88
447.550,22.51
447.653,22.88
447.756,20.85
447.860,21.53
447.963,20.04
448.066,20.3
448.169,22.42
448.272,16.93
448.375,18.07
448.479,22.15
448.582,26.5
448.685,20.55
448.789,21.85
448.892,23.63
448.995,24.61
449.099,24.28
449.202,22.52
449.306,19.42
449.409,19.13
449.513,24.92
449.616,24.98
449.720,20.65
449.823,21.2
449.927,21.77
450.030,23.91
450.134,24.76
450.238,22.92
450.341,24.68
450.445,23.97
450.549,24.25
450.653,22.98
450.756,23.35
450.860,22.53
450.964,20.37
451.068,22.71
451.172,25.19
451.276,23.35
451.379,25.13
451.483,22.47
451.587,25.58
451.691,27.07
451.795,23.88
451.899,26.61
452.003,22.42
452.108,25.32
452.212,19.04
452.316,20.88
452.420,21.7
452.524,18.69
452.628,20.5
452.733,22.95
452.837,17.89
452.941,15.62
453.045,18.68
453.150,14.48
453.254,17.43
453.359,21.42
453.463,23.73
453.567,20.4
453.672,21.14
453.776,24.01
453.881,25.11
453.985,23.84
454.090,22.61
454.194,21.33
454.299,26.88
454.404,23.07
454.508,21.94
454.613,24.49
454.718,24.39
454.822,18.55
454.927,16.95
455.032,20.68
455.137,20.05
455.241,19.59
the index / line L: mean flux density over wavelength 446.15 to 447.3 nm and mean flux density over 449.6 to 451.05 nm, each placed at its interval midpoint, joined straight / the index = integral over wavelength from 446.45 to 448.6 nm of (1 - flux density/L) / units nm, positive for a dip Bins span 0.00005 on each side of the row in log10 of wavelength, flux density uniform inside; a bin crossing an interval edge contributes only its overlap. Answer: 0.00 nm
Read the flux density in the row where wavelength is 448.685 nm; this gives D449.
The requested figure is 20.55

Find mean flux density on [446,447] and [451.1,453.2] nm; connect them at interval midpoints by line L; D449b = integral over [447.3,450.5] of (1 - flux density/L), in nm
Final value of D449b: -0.24 nm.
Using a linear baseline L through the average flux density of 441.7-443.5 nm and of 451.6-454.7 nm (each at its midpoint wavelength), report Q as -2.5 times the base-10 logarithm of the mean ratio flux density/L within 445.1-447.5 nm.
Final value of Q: 0.04 mag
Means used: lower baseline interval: 21.3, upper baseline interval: 21.9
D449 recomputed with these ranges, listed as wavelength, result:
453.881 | 25.11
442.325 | 19.74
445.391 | 23.52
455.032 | 20.68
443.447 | 16.92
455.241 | 19.59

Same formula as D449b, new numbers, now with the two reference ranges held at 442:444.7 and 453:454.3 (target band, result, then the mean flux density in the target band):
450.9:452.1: -0.16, 24.1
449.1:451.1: -0.15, 22.7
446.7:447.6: -0.04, 22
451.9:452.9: 0.00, 21.3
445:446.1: 0.00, 20.9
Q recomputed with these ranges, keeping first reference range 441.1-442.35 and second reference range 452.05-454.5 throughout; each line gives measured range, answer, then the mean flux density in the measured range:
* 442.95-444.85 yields 0.01 mag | 20.1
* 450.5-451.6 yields -0.12 mag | 23.4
